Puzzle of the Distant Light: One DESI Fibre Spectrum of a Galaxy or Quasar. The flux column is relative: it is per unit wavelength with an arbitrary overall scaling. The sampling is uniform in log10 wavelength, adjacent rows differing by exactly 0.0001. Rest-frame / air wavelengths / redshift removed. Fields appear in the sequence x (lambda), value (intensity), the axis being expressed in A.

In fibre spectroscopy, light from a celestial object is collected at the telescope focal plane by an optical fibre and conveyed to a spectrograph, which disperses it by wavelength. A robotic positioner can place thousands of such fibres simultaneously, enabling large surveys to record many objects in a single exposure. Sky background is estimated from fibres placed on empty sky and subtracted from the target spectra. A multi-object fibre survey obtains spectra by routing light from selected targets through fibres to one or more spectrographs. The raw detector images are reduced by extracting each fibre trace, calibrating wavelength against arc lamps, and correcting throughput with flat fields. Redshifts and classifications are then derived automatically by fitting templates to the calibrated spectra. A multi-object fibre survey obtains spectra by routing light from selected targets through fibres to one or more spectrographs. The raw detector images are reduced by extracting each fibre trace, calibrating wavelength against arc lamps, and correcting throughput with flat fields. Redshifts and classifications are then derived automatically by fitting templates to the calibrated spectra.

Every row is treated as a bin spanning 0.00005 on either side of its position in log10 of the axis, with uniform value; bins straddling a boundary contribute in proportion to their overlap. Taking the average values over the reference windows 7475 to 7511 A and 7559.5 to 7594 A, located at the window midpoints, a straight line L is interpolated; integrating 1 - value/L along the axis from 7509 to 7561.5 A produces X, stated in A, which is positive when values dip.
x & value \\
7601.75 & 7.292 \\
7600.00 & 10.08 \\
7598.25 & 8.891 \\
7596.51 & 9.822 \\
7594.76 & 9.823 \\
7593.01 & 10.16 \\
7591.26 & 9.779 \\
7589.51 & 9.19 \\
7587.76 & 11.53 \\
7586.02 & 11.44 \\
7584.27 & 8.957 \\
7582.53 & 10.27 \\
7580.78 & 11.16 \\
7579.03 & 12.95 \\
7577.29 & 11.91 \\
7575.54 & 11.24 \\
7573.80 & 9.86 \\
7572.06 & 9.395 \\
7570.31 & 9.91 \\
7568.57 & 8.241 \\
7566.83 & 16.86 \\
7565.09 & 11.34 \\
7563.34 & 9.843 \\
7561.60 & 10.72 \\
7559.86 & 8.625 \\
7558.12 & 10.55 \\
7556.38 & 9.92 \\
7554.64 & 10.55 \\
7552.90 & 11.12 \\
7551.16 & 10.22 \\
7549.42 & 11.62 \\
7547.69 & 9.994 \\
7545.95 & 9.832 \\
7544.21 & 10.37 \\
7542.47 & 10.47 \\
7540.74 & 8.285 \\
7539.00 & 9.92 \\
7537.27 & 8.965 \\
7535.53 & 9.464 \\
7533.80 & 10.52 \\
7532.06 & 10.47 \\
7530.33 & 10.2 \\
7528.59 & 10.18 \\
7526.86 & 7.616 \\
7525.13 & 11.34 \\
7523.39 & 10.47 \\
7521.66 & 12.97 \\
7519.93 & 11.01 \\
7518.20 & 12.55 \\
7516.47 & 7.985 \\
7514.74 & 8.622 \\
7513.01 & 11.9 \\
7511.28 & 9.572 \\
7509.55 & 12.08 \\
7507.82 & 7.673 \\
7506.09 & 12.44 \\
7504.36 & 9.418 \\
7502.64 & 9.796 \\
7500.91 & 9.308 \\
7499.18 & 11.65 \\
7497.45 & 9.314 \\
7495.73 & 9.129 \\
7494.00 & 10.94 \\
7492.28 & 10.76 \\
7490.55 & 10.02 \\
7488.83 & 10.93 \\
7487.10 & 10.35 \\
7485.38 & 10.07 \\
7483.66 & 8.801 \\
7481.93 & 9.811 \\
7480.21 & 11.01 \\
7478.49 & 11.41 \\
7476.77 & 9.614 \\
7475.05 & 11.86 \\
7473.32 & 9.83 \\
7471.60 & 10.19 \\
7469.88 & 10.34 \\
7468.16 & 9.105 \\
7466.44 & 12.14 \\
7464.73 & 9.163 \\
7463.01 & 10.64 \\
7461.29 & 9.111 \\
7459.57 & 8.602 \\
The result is 1.2 A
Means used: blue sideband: 10.3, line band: 10.2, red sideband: 10.7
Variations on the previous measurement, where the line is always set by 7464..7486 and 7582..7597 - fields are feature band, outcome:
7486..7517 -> 0.3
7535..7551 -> 0.4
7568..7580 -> -0.5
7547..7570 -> -1.3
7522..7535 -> 0.0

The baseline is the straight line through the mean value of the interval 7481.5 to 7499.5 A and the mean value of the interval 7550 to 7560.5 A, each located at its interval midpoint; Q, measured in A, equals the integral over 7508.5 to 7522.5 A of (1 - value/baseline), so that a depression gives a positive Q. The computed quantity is -0.9 A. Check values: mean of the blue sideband 10.1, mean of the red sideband 10.2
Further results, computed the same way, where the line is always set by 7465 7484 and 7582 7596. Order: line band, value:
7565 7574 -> -0.71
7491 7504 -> 0.29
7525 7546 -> 0.99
